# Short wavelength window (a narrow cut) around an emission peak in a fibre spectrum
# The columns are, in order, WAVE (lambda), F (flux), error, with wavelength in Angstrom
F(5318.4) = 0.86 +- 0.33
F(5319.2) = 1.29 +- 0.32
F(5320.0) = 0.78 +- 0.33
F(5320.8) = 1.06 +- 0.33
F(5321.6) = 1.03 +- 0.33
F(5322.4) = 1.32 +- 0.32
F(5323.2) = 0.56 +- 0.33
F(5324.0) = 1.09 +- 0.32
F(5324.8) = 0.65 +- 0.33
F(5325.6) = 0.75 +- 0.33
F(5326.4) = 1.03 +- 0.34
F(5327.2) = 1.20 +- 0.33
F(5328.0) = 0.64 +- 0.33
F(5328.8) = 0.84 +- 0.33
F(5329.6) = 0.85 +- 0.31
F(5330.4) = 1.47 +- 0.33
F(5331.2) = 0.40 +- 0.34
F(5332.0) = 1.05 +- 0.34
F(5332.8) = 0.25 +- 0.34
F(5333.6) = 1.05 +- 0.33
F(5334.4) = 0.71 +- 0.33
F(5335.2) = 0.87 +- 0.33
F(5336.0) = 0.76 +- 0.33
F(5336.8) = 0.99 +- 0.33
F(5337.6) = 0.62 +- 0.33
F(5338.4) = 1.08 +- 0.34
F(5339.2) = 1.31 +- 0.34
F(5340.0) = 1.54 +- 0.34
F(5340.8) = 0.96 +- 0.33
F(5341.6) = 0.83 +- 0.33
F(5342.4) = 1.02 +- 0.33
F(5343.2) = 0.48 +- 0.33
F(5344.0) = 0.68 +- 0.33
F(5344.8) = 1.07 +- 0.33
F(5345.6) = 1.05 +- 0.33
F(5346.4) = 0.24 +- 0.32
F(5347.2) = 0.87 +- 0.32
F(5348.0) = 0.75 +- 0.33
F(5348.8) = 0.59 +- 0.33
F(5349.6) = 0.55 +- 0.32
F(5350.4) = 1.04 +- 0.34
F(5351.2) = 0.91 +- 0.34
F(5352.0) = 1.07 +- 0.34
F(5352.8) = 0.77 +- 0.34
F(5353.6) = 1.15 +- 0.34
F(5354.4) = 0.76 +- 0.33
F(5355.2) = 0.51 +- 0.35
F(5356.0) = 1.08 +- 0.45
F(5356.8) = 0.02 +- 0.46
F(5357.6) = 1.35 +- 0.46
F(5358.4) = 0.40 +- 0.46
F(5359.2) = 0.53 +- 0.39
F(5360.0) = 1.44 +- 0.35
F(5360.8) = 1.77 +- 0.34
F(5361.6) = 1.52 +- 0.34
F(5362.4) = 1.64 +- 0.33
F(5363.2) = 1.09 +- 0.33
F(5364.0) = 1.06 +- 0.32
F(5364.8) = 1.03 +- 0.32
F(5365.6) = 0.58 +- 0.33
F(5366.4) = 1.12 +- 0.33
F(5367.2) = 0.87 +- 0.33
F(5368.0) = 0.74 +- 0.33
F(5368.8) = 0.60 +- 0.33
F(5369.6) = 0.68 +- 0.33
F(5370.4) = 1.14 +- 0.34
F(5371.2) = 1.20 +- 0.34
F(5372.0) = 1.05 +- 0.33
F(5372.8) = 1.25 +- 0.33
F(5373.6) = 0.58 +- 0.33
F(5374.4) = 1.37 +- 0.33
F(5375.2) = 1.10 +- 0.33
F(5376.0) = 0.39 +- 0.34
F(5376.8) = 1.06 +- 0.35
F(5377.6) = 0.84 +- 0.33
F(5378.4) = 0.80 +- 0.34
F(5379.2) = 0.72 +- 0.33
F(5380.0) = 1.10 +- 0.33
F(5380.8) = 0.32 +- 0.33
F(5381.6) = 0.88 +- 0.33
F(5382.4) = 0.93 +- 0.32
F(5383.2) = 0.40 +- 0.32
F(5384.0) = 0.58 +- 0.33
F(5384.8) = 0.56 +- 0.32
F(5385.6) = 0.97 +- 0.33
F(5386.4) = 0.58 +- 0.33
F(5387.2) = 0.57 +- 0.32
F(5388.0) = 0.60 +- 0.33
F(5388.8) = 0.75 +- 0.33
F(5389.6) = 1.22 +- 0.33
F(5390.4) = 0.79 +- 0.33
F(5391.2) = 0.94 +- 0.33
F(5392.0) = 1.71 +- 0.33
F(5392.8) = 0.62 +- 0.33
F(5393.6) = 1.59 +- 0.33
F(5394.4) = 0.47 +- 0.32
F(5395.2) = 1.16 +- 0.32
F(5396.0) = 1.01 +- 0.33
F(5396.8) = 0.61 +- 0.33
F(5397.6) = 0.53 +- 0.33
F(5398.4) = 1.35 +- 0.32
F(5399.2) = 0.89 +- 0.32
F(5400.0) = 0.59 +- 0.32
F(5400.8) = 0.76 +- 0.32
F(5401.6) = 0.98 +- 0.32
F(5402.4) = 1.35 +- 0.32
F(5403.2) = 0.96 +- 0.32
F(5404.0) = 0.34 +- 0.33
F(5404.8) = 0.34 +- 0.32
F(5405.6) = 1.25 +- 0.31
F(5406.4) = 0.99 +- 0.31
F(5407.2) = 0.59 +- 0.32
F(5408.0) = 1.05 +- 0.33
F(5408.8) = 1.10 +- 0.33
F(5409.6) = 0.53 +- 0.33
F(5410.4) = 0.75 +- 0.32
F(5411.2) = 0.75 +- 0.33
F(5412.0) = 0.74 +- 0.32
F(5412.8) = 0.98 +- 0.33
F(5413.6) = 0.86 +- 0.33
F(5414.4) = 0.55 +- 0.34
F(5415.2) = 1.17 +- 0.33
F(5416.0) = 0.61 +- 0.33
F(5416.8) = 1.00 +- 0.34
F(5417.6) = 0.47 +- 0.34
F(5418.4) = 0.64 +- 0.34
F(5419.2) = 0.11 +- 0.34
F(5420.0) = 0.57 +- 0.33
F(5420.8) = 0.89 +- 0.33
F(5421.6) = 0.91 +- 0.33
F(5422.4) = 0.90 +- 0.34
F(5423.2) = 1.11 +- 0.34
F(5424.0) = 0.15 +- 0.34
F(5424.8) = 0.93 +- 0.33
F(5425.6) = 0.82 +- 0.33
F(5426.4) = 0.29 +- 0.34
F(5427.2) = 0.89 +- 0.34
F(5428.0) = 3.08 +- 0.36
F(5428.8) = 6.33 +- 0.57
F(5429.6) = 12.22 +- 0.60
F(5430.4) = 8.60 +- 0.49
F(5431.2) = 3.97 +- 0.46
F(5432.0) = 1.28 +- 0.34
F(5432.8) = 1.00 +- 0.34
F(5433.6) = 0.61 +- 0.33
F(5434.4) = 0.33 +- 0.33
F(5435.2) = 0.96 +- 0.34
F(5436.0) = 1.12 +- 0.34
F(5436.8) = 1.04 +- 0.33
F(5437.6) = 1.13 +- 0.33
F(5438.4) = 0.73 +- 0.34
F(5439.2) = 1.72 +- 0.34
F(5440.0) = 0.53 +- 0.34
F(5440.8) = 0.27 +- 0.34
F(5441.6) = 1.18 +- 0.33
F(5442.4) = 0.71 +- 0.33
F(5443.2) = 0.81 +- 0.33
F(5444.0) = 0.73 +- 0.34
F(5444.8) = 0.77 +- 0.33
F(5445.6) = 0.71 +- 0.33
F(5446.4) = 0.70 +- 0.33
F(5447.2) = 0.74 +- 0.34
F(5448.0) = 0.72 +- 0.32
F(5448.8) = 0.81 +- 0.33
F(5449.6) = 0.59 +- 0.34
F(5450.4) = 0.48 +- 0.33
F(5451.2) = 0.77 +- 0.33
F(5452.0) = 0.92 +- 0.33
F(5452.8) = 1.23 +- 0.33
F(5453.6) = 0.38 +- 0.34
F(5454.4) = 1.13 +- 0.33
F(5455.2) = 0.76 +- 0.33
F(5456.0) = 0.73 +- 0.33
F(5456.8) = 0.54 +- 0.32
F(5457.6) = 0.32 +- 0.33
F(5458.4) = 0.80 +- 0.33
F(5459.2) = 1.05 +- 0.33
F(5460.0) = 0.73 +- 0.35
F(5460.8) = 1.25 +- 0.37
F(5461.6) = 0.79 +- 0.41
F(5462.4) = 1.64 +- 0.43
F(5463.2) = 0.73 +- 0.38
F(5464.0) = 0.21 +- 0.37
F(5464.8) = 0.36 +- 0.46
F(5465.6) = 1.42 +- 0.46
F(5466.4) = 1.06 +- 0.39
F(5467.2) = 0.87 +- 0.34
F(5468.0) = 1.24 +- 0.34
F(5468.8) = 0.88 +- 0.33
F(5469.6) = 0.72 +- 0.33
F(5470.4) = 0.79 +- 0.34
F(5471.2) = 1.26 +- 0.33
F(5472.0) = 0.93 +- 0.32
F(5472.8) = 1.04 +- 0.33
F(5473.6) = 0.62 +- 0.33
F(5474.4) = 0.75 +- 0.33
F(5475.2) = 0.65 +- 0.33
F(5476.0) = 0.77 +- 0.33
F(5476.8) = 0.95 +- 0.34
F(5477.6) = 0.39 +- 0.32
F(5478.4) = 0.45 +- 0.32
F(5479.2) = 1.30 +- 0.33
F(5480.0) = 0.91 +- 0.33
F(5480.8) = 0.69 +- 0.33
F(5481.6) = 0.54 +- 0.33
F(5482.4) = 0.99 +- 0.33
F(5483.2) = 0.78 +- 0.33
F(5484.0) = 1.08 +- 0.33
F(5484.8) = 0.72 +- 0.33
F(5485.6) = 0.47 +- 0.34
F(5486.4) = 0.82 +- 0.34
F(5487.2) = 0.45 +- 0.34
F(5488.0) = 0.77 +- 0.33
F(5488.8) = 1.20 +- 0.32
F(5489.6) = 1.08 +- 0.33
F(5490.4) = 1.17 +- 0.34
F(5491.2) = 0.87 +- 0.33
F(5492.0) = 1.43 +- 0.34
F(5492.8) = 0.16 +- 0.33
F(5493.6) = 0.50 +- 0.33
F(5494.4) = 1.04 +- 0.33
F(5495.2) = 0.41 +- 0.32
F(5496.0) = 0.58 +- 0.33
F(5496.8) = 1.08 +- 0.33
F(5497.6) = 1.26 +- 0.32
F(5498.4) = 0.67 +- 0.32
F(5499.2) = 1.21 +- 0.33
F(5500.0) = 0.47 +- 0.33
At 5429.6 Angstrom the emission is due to Hbeta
